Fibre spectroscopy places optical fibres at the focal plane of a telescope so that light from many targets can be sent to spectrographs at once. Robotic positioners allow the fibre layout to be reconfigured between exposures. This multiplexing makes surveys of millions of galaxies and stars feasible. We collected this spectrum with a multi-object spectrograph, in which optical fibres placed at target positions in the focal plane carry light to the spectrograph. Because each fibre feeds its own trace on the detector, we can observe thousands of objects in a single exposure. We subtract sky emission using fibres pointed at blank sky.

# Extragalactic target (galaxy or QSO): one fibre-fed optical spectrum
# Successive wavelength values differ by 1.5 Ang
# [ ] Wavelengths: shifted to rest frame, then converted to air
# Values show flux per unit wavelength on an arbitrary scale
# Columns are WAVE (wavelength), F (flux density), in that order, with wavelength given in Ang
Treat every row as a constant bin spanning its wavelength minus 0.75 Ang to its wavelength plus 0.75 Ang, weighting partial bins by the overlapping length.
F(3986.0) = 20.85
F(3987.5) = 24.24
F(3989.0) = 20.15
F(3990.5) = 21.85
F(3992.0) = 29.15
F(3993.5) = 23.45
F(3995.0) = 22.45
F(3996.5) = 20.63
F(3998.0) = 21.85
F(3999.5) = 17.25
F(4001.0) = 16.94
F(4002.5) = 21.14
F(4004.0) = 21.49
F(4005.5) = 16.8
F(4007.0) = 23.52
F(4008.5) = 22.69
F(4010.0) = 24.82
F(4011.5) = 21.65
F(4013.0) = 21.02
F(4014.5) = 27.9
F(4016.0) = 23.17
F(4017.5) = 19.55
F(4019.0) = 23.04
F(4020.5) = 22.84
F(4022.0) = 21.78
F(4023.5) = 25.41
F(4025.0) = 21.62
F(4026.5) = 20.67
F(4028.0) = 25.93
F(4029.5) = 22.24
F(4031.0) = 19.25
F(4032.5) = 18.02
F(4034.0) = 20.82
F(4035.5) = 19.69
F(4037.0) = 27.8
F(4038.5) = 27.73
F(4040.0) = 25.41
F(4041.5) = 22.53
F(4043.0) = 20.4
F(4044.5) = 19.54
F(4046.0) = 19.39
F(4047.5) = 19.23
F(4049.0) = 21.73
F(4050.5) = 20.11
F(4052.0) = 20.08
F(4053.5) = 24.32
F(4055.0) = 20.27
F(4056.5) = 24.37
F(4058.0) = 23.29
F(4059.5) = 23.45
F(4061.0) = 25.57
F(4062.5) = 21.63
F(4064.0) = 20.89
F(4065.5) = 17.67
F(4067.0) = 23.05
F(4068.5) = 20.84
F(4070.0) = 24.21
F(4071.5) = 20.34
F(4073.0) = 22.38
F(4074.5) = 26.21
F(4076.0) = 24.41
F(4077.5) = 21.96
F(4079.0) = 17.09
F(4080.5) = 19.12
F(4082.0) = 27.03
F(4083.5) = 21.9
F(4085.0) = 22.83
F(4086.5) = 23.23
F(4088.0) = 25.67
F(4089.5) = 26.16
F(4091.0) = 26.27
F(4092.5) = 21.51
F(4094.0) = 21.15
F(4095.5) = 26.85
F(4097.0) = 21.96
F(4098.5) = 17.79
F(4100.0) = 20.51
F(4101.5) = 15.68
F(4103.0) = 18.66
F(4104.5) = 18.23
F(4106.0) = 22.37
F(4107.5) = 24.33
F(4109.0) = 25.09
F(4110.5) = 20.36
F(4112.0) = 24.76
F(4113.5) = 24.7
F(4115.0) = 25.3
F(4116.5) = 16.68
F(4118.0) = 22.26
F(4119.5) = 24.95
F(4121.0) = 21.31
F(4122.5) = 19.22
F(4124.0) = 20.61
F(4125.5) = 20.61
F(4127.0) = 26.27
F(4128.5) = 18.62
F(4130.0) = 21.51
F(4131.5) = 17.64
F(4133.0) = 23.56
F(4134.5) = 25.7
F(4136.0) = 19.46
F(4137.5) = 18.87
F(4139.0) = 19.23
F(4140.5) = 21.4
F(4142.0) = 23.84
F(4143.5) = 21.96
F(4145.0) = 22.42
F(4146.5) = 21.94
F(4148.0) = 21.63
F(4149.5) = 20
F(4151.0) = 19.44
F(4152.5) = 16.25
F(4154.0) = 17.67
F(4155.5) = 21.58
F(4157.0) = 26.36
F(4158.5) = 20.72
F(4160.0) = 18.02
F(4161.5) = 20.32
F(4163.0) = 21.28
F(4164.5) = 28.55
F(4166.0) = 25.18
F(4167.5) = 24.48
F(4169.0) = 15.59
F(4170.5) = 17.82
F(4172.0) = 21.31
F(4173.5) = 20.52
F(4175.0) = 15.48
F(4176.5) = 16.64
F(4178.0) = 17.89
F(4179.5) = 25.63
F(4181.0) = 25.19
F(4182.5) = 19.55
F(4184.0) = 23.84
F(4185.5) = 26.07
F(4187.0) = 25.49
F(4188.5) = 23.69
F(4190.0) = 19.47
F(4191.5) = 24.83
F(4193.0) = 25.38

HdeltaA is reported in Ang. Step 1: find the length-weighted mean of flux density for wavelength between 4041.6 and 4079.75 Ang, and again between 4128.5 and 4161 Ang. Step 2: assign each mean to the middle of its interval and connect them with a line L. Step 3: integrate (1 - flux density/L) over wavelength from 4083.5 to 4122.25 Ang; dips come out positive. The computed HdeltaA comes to -1.8 Ang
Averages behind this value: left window 21.7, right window 20.9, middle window 22.3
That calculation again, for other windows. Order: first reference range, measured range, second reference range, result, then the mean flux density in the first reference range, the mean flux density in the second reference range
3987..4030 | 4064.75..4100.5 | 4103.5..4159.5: -1.2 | 22.2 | 21.5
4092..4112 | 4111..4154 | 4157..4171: 0.2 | 21.2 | 21.7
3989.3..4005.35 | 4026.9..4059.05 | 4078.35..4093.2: 0.4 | 21.4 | 23.1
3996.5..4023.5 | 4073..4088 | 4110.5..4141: -0.8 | 21.7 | 21.6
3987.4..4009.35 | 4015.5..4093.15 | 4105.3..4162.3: -3.1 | 21.5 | 21.5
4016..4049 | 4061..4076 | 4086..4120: 0.0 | 22.1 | 22.3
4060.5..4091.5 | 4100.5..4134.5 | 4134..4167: 0.7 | 22.7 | 21.4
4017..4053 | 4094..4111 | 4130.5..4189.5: 0.4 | 21.9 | 21.3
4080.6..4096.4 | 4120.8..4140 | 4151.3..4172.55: 1.2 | 24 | 21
